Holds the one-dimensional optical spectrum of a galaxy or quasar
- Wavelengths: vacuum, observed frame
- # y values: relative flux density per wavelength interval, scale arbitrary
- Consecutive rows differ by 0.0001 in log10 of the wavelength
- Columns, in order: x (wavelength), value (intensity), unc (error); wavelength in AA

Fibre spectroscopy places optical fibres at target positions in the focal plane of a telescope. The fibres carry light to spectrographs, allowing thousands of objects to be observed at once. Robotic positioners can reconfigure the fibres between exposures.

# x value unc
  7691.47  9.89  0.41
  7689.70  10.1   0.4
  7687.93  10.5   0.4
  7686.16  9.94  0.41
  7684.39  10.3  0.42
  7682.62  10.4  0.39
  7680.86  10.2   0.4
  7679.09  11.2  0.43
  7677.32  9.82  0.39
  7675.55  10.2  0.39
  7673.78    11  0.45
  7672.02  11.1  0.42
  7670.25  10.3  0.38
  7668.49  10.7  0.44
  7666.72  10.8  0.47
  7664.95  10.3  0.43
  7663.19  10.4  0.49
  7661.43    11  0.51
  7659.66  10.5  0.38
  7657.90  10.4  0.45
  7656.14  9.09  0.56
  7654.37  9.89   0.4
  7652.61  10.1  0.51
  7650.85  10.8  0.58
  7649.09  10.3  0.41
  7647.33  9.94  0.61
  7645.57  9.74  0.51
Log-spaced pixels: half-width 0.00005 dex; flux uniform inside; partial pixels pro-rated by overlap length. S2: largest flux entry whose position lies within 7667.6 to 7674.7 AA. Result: 11.1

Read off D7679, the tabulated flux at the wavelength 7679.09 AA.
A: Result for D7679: 11.2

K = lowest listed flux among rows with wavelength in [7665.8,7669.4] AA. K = 10.7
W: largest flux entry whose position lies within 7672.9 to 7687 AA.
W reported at 11.2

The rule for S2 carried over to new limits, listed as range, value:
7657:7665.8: 11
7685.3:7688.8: 10.5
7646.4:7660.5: 10.8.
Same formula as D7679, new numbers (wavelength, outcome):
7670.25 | 10.3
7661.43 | 11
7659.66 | 10.5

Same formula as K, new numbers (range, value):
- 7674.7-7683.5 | 9.82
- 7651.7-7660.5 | 9.09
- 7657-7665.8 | 10.3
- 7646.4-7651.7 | 9.94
